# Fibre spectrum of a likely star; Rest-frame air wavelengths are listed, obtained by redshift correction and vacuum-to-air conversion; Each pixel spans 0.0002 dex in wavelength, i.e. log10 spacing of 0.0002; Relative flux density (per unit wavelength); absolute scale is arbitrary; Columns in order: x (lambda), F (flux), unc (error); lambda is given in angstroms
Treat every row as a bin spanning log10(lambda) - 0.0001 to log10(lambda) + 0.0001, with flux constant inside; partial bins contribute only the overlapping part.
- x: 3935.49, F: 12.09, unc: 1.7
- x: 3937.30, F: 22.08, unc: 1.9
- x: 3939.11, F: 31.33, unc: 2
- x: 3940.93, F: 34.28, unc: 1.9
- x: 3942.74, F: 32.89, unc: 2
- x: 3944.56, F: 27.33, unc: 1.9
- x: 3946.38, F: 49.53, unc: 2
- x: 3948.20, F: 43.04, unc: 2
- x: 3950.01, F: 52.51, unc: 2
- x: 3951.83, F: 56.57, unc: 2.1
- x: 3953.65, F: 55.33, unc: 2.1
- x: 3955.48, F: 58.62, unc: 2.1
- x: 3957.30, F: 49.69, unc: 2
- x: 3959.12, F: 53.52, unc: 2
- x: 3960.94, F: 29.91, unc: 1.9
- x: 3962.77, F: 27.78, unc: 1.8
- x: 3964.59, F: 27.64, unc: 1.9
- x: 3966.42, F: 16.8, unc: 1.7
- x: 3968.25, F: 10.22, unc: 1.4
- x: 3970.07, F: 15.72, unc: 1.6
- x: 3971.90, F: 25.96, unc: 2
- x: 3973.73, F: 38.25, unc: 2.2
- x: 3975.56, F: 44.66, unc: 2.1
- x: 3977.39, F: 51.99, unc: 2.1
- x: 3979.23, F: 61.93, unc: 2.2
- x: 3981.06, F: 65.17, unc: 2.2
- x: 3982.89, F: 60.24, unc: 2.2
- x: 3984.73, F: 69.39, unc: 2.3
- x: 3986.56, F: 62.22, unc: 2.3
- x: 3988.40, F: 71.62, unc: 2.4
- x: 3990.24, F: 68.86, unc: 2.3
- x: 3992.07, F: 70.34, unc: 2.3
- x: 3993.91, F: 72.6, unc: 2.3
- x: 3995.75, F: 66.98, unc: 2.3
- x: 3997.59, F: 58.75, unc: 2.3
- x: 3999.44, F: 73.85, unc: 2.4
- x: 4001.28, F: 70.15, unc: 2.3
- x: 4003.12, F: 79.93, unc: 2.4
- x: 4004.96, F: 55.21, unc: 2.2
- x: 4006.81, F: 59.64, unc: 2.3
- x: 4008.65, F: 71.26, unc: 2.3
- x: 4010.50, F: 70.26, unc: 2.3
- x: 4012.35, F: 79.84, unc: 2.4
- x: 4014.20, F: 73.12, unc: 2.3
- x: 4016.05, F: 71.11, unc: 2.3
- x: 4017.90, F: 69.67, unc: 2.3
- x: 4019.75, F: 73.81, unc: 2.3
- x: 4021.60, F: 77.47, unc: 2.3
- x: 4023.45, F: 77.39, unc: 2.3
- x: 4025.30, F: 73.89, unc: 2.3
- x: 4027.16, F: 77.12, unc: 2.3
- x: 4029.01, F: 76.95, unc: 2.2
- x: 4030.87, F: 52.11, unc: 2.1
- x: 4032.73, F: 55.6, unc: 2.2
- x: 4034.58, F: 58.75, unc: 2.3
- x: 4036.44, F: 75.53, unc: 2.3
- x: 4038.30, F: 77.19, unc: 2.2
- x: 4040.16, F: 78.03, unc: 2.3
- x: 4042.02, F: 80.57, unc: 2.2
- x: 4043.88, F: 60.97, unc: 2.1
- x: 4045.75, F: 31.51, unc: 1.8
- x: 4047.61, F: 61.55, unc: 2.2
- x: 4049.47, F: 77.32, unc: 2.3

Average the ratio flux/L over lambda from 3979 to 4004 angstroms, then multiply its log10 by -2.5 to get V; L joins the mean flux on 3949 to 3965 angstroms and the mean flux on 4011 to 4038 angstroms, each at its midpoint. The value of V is -0.158 mag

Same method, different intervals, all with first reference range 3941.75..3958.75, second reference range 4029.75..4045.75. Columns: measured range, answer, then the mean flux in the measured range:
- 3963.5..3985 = 0.31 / 39.7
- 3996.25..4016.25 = -0.18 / 69.2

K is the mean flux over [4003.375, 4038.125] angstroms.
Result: 69.7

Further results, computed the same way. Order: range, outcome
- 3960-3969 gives 22.8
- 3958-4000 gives 49.6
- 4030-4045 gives 67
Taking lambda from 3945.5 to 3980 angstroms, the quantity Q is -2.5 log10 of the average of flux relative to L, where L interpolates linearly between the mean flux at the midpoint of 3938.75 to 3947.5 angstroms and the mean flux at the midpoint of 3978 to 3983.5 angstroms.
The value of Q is 0.17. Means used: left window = 35.5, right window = 62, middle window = 40.4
